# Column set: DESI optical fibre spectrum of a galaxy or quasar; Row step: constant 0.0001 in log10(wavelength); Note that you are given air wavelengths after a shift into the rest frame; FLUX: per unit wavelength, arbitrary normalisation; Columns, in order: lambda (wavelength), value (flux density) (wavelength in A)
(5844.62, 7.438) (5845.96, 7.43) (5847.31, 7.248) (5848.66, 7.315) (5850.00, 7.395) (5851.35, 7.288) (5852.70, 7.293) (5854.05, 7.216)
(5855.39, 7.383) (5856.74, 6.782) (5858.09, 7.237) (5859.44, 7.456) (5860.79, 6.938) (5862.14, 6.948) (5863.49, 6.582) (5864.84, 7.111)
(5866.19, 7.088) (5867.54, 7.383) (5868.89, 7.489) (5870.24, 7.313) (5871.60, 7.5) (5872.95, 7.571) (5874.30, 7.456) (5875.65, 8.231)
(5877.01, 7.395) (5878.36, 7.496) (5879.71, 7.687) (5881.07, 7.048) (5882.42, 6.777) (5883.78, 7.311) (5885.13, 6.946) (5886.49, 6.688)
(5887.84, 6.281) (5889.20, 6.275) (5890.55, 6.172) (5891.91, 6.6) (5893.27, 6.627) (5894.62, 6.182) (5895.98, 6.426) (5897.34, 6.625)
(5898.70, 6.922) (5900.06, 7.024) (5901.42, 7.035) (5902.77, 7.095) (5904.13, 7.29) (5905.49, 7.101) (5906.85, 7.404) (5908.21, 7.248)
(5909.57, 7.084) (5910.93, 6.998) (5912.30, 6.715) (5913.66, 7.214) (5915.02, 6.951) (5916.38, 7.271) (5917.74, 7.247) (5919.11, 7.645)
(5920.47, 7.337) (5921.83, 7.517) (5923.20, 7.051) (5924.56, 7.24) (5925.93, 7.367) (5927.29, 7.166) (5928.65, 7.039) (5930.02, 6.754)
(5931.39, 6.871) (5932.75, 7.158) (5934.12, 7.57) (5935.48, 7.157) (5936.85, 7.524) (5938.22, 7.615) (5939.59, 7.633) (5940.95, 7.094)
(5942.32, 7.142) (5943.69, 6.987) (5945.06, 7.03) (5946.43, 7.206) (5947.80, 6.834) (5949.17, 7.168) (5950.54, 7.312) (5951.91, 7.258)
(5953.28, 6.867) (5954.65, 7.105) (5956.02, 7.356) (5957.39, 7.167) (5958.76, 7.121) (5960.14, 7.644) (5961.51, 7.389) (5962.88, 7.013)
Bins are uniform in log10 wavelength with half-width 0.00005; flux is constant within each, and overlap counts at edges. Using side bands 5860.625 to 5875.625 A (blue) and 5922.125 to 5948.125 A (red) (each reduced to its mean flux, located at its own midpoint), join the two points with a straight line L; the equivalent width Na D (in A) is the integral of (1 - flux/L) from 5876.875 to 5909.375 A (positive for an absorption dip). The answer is 1.5 A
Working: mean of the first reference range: 7.27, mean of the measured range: 6.9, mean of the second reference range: 7.19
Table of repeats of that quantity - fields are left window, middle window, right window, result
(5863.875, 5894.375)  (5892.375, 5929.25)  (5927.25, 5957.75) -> 0.36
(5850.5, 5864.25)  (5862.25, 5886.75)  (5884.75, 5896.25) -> -1.86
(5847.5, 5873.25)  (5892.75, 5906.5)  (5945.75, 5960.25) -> 0.67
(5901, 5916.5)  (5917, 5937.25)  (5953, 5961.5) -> -0.21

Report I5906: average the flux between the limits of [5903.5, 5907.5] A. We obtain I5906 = 7.26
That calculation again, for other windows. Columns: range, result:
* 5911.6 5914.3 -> 6.94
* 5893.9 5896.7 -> 6.32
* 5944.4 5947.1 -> 7.12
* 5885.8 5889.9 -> 6.42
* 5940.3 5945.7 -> 7.06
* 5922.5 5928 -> 7.21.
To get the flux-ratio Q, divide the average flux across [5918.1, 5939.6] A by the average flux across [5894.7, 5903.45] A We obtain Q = 1.1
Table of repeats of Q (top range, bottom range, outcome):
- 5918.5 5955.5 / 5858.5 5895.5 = 1.02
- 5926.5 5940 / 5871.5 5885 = 0.98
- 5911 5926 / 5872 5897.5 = 1.04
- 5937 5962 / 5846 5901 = 1.02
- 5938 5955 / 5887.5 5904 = 1.08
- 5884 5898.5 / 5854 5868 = 0.92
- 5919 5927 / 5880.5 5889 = 1.08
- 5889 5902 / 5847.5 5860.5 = 0.91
